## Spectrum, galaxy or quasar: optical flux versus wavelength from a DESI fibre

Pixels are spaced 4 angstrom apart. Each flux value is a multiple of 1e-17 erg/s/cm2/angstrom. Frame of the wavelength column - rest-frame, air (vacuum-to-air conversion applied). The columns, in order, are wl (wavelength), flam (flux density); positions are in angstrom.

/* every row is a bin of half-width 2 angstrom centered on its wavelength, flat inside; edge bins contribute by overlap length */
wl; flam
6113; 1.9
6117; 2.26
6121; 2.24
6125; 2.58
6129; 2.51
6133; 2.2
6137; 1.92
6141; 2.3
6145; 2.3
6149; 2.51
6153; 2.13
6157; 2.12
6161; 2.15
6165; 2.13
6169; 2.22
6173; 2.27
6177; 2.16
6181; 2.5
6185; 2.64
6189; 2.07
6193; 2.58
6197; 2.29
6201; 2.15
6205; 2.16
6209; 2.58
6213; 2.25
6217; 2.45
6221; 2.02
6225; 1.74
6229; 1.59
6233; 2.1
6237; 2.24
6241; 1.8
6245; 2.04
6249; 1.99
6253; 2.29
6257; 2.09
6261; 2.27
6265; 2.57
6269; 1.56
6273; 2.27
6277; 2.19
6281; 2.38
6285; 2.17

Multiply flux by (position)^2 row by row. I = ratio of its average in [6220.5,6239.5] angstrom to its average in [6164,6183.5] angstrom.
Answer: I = 0.86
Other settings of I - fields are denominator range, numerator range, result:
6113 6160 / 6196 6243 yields 0.96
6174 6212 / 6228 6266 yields 0.91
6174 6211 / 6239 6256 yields 0.88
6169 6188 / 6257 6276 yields 0.94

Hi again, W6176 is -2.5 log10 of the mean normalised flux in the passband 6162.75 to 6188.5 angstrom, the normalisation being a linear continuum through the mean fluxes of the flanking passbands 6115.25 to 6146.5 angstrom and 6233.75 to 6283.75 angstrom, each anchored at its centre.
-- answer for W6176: -0.03 mag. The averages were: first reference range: 2.29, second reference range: 2.14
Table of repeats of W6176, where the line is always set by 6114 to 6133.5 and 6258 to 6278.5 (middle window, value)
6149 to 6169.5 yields 0.06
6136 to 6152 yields 0.02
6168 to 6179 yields 0.03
